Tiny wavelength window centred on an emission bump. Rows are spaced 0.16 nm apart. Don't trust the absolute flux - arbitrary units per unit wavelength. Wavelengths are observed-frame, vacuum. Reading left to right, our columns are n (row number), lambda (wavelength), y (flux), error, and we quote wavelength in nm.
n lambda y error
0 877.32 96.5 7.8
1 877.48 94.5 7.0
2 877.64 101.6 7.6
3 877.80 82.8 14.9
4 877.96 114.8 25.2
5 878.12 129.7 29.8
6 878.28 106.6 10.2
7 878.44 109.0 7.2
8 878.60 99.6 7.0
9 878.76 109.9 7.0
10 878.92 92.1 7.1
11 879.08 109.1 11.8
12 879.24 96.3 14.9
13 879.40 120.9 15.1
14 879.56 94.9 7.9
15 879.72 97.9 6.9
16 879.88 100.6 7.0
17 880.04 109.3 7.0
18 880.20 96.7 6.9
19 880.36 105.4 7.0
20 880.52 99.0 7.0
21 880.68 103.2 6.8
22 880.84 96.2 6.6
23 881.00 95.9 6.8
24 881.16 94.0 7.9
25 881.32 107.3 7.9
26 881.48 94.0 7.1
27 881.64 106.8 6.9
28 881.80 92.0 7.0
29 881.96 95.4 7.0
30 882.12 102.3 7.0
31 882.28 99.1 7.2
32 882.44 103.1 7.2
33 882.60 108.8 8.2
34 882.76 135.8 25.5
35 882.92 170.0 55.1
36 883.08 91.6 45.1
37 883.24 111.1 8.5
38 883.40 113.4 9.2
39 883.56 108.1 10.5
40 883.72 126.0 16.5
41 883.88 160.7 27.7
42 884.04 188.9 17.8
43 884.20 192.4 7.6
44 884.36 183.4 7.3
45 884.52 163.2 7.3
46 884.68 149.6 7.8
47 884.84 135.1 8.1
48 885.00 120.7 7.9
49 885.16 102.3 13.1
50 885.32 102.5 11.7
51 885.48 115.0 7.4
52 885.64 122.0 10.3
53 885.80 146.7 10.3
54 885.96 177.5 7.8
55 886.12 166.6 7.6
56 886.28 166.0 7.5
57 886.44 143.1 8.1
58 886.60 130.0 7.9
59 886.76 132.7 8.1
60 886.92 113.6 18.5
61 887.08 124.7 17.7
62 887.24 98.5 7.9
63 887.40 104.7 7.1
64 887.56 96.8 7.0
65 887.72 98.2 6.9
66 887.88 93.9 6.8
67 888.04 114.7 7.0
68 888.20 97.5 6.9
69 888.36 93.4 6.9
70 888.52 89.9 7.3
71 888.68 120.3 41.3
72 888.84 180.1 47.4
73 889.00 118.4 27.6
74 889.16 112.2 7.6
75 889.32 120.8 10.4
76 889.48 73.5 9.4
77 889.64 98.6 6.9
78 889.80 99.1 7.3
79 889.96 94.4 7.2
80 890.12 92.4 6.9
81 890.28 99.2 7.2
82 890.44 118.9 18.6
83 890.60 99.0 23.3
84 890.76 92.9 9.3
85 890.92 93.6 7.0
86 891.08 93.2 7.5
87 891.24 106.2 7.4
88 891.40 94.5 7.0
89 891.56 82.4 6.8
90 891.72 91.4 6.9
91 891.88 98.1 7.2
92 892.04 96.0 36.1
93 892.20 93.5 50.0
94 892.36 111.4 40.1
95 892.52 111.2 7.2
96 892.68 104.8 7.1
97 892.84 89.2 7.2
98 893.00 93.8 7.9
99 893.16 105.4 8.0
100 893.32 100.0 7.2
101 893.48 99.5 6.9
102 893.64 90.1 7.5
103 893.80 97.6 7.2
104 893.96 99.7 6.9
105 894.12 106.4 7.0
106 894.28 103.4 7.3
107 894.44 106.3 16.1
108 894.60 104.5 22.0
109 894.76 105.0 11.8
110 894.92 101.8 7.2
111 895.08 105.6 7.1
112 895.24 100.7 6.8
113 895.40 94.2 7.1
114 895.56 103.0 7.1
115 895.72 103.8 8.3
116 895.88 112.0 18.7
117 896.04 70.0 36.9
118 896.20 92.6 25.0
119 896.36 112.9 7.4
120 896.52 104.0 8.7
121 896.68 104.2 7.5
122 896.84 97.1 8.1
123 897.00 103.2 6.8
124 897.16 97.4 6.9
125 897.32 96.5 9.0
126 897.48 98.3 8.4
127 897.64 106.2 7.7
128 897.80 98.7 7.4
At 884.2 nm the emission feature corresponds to [S II]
